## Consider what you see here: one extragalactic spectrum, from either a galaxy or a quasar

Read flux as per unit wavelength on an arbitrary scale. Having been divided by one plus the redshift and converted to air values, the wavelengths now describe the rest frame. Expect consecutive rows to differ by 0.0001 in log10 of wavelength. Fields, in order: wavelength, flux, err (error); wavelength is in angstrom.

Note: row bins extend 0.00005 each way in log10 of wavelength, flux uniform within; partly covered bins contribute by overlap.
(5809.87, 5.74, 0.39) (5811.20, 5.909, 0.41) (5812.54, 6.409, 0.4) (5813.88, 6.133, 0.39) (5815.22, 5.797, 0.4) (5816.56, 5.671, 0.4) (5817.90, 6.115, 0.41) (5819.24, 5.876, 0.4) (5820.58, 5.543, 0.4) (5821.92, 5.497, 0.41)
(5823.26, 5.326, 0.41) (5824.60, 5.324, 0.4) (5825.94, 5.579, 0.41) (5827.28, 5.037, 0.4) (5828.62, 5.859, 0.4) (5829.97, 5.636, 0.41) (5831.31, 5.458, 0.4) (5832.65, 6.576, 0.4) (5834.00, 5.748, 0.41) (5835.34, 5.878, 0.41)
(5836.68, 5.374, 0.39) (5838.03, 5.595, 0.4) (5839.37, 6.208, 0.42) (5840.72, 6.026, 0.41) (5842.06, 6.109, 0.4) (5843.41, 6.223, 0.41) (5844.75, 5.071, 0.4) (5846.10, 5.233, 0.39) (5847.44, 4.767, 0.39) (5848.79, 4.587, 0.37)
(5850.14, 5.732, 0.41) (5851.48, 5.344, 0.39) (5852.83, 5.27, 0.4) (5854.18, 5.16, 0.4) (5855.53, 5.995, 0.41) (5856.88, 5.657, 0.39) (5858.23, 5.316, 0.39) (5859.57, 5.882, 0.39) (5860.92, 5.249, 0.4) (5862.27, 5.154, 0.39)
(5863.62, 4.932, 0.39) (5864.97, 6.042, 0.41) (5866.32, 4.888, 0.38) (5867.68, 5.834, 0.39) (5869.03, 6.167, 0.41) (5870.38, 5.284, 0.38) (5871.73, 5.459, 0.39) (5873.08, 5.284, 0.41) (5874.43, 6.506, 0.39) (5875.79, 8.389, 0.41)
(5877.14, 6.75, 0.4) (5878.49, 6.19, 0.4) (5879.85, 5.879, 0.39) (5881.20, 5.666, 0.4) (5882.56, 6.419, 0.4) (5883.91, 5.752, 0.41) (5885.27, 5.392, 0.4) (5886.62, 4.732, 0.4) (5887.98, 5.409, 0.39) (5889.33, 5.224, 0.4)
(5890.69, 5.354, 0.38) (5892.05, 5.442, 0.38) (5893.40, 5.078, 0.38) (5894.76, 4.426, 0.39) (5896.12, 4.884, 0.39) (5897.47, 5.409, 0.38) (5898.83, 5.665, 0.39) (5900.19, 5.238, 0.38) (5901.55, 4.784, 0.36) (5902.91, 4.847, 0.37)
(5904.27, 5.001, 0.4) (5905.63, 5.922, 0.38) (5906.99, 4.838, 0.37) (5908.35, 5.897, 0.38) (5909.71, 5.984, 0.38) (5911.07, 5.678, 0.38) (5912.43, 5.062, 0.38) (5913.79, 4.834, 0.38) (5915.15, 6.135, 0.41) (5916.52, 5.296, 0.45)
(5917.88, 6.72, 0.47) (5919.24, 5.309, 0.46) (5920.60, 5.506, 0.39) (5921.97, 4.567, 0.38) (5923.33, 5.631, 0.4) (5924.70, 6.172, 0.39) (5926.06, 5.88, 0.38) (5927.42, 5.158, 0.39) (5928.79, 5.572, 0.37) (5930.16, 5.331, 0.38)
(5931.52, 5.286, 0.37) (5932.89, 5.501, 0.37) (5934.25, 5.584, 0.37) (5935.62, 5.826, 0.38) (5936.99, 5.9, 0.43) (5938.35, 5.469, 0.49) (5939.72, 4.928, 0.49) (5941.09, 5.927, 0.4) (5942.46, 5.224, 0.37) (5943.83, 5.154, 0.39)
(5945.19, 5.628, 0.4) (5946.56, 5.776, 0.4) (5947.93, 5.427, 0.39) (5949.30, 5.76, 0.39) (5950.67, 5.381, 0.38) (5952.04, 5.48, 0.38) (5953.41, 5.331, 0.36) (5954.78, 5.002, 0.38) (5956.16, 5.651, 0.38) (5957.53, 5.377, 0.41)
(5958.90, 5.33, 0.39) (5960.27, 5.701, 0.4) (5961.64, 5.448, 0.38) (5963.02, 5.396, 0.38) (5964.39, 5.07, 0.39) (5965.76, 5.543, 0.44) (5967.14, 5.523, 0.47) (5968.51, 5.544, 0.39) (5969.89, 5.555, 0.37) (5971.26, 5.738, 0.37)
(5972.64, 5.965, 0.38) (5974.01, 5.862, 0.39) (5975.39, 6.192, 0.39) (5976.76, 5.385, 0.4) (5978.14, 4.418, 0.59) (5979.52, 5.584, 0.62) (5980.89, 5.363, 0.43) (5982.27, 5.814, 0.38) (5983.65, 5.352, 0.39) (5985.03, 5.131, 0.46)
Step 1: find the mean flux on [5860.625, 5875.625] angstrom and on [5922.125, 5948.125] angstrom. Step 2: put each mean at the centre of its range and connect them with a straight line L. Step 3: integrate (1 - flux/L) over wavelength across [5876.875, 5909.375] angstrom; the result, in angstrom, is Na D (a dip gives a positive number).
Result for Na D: 1.0 angstrom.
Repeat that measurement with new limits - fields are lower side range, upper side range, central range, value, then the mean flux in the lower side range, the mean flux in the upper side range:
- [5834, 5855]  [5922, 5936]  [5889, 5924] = 1.3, 5.52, 5.54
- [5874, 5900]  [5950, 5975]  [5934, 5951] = 0.0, 5.7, 5.5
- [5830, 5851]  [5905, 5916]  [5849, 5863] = 0.4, 5.64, 5.54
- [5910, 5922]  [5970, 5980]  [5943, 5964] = 0.4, 5.52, 5.59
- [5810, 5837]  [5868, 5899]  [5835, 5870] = 1.2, 5.74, 5.69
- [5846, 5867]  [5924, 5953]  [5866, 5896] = -1.7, 5.33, 5.54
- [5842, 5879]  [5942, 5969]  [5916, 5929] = -0.2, 5.65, 5.44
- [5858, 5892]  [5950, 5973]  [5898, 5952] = 0.9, 5.73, 5.46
